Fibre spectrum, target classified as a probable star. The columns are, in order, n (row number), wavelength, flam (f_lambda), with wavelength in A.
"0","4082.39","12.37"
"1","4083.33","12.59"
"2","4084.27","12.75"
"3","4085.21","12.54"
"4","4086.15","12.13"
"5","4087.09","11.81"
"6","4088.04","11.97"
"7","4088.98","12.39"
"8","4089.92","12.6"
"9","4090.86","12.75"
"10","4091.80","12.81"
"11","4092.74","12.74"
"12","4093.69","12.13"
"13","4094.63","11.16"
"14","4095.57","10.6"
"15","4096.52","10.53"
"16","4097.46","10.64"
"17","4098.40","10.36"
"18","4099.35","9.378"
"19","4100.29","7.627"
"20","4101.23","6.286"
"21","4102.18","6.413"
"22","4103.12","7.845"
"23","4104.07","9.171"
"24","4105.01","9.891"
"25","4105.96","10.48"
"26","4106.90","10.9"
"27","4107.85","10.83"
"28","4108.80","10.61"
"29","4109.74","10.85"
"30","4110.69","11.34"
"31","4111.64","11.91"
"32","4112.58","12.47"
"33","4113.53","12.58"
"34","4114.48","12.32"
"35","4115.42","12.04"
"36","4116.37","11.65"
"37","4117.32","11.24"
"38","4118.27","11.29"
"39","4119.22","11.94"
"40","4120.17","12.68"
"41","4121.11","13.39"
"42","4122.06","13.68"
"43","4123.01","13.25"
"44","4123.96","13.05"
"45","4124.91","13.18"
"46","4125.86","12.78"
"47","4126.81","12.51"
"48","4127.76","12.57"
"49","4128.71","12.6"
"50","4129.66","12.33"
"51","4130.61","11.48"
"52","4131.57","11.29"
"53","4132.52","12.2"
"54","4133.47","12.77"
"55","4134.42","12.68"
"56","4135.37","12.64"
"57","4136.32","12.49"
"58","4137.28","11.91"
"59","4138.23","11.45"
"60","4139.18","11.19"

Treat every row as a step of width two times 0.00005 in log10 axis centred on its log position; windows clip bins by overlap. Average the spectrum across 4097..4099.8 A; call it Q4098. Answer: 10.1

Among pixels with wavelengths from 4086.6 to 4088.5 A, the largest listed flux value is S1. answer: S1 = 11.97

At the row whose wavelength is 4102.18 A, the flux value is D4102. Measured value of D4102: 6.413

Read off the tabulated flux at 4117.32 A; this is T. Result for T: 11.24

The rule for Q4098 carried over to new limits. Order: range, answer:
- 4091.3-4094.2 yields 12.5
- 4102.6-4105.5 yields 8.93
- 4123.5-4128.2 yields 12.8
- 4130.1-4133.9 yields 11.9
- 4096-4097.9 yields 10.6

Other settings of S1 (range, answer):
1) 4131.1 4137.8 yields 12.77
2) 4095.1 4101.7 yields 10.64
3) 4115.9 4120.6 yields 12.68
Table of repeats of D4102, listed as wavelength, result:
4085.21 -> 12.54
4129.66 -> 12.33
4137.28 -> 11.91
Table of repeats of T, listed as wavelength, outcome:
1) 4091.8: 12.81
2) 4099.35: 9.378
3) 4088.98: 12.39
